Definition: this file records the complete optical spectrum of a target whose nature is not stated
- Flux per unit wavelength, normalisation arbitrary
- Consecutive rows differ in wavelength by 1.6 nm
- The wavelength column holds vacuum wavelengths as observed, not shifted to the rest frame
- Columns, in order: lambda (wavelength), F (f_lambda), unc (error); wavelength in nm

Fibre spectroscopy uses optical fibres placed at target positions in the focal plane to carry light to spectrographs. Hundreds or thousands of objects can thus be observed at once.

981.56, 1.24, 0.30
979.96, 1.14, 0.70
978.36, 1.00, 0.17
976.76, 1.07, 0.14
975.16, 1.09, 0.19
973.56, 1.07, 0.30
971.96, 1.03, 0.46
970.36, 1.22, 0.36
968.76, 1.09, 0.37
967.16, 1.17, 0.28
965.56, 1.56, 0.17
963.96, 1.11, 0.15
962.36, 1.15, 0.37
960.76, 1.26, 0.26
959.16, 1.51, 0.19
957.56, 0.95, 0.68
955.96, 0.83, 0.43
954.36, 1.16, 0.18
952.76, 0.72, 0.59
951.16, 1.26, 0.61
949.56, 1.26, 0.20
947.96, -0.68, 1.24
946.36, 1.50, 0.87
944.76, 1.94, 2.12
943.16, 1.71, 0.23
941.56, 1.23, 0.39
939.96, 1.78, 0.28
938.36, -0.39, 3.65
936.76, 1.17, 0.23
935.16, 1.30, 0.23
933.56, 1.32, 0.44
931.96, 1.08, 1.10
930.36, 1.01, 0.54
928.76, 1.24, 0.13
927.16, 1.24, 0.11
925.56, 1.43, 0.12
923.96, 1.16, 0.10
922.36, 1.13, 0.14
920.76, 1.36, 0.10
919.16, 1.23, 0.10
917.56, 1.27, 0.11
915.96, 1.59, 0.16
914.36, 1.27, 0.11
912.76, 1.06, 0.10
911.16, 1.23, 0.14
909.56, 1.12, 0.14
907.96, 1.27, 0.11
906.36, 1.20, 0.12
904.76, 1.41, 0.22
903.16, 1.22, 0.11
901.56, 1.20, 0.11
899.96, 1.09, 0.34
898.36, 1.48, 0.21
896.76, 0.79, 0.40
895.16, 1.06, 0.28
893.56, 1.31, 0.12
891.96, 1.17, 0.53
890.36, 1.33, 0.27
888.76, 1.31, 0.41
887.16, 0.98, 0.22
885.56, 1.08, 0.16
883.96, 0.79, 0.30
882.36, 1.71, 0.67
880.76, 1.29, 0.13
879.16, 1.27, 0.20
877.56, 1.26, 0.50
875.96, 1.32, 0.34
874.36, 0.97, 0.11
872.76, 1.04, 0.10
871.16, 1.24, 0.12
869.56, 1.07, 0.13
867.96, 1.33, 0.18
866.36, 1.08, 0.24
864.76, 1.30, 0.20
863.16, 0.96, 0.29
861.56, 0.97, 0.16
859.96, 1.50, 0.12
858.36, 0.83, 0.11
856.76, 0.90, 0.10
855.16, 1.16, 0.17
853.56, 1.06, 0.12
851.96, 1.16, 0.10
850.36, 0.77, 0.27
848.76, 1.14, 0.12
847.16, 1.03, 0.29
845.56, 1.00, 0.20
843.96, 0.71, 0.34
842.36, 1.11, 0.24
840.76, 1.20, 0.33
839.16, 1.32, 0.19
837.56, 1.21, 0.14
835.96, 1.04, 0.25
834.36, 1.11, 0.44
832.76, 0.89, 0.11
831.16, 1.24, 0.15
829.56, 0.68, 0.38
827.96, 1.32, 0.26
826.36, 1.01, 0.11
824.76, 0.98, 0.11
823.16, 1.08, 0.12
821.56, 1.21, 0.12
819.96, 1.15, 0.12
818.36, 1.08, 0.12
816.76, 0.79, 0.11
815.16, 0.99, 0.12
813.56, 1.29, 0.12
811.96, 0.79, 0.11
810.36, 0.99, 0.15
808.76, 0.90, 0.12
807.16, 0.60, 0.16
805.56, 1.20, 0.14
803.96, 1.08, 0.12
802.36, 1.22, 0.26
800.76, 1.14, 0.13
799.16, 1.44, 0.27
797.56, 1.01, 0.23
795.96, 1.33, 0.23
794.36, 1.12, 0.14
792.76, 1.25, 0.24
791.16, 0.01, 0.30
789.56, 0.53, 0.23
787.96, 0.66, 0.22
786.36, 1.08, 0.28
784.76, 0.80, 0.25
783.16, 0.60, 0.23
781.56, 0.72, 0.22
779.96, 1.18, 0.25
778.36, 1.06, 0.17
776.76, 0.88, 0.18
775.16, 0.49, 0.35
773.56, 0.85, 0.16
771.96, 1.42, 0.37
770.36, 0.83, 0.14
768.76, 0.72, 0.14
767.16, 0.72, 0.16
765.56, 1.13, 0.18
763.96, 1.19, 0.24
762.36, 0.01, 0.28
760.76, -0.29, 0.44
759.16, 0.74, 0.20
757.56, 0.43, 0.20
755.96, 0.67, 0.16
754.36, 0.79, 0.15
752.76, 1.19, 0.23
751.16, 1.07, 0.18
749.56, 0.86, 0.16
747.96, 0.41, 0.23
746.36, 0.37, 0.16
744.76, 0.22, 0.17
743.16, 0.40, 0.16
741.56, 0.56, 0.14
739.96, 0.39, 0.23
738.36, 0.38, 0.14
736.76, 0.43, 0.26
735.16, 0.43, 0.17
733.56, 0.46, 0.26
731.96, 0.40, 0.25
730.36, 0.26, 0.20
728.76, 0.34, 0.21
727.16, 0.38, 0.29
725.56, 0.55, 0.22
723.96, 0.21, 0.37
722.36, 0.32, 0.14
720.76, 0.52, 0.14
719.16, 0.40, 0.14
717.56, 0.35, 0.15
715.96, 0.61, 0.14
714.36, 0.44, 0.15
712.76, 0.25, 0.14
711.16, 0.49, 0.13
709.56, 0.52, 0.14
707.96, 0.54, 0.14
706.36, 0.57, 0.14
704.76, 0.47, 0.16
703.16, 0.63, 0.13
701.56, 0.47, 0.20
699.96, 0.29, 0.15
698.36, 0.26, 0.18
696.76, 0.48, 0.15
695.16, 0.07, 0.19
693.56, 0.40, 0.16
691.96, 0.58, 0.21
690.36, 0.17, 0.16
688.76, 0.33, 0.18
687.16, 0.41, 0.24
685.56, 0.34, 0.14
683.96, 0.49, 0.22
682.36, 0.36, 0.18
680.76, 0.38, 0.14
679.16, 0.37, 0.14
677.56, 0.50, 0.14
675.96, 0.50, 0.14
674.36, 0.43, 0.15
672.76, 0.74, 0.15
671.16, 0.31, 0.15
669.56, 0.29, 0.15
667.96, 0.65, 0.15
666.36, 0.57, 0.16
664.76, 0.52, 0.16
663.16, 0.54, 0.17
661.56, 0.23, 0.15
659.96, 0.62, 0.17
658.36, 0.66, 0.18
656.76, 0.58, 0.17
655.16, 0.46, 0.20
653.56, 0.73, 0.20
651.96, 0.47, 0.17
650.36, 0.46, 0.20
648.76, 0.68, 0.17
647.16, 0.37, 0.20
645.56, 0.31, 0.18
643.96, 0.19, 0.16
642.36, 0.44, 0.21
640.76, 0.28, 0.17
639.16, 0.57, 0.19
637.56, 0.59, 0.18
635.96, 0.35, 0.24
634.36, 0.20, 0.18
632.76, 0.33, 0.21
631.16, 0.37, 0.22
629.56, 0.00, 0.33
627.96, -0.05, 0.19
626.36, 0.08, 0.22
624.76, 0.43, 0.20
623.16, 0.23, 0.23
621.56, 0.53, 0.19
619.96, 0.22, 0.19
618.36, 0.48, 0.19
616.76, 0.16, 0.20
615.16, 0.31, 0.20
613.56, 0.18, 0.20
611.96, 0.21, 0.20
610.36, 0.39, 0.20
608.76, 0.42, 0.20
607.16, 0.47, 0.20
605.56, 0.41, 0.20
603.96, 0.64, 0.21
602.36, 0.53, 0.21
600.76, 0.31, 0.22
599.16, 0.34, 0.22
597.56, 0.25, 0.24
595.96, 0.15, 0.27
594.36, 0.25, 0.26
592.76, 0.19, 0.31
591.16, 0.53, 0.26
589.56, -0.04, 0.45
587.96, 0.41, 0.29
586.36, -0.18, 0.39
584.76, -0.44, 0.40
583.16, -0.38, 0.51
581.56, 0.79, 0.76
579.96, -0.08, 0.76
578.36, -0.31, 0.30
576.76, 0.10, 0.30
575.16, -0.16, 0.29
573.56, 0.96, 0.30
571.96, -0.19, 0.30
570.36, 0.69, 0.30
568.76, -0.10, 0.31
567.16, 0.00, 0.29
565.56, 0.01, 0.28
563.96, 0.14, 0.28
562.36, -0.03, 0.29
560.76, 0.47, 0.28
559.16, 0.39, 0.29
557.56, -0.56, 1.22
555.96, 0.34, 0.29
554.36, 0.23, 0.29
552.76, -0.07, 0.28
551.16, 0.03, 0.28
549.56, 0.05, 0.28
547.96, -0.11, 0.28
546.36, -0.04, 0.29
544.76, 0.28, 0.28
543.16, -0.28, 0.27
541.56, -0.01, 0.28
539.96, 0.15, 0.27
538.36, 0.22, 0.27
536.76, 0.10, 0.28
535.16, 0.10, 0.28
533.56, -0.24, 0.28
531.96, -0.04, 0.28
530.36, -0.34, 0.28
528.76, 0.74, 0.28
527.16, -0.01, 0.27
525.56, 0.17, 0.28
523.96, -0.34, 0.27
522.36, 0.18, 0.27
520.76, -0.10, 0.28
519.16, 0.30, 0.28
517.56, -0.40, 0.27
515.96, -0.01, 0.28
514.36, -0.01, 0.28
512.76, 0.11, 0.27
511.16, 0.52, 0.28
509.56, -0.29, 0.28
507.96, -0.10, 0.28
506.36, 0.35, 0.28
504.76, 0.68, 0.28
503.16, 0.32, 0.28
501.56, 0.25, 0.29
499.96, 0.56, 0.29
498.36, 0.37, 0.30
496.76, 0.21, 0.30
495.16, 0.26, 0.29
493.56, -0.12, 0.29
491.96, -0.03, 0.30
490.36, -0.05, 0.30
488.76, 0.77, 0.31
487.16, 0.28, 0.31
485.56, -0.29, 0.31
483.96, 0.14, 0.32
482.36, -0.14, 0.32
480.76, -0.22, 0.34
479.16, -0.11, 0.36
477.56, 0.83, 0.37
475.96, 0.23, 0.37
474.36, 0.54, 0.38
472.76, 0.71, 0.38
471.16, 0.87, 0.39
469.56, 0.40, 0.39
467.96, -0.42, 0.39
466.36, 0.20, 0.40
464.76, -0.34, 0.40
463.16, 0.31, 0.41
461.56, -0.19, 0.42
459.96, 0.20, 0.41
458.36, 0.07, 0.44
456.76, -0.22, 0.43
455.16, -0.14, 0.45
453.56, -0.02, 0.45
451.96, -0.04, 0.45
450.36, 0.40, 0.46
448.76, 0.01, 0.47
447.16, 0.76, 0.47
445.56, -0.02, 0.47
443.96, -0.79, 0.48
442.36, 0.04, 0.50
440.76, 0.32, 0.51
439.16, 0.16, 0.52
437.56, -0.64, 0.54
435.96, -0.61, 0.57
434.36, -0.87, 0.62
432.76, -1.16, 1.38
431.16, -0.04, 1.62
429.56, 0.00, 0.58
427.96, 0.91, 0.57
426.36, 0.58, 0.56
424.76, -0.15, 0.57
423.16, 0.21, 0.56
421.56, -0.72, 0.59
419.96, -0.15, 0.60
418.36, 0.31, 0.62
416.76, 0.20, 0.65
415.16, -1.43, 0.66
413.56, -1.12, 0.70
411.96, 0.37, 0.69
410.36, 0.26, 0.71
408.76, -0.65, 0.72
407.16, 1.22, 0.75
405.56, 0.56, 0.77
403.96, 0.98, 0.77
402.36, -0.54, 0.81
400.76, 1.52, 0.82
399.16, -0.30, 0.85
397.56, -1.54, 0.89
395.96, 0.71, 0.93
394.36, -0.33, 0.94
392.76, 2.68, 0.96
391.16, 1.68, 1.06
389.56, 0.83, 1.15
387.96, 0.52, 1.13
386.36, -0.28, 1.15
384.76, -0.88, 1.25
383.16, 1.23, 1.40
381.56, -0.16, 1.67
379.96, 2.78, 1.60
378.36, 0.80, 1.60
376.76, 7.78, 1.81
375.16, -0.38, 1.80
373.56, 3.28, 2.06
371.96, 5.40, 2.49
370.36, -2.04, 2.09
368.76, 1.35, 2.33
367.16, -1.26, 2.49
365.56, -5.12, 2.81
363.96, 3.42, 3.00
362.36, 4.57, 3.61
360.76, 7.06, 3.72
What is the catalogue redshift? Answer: 0.990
